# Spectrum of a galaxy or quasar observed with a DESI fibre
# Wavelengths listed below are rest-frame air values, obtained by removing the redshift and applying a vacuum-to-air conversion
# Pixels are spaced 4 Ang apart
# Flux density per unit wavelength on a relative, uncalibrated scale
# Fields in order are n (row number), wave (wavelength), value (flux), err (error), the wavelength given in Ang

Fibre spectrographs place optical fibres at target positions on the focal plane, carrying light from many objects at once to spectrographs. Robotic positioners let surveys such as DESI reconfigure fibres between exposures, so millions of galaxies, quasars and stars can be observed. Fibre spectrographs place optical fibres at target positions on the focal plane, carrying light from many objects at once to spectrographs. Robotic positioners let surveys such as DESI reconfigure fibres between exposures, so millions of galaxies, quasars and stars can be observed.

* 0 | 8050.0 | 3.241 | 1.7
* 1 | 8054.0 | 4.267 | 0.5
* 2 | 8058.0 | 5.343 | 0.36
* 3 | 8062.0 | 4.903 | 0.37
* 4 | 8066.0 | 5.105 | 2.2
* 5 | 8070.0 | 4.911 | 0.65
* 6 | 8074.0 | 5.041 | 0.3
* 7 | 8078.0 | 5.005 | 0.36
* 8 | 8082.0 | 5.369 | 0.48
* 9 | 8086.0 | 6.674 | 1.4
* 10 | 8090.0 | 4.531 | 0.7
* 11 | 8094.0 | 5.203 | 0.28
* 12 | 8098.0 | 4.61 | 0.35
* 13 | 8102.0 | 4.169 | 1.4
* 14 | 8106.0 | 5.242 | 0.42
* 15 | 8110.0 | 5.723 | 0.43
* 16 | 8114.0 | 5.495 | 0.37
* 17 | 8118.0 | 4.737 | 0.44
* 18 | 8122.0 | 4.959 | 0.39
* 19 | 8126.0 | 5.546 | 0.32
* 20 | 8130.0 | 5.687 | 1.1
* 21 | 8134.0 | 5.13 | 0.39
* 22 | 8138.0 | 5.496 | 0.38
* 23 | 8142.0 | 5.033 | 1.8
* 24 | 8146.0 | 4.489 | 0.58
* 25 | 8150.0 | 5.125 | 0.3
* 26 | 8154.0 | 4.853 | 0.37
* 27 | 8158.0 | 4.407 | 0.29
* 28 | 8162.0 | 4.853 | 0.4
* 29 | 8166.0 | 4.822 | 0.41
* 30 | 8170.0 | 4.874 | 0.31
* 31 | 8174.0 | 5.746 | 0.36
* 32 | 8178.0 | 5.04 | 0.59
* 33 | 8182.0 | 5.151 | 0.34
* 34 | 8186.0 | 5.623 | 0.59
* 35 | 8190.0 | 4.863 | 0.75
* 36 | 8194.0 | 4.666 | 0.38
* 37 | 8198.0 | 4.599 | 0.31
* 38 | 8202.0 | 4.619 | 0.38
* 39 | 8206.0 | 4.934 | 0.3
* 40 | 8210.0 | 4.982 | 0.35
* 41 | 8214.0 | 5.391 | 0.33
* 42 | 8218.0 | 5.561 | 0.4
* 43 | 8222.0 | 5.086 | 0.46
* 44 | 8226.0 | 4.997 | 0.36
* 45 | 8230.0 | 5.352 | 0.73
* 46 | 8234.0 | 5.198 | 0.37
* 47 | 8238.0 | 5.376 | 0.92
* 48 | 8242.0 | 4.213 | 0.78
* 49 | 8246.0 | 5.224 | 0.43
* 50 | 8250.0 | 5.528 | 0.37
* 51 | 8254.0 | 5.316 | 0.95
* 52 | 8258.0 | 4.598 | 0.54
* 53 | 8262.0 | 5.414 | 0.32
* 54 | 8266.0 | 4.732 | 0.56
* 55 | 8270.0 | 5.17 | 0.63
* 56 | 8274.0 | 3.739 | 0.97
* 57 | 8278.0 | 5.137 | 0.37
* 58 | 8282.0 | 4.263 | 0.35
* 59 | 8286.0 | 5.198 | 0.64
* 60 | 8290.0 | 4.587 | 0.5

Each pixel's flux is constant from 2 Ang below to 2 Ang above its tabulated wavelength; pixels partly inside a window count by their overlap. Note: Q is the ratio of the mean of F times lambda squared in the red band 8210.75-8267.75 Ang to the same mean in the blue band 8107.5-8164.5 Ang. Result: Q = 1.03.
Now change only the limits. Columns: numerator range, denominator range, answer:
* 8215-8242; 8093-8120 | 1.07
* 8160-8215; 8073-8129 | 0.99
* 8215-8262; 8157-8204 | 1.06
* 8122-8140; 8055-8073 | 1.10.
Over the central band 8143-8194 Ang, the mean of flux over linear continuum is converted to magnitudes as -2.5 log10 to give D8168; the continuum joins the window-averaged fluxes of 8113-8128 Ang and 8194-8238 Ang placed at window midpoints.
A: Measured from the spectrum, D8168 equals 0.03 mag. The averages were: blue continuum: 5.16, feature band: 4.98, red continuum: 5.07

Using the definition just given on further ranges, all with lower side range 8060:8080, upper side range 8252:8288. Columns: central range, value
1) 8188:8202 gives 0.05 mag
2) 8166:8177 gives -0.06 mag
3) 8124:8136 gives -0.11 mag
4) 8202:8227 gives -0.05 mag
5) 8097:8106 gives 0.09 mag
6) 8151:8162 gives 0.05 mag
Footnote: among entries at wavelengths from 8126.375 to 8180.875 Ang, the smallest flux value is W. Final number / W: 4.407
